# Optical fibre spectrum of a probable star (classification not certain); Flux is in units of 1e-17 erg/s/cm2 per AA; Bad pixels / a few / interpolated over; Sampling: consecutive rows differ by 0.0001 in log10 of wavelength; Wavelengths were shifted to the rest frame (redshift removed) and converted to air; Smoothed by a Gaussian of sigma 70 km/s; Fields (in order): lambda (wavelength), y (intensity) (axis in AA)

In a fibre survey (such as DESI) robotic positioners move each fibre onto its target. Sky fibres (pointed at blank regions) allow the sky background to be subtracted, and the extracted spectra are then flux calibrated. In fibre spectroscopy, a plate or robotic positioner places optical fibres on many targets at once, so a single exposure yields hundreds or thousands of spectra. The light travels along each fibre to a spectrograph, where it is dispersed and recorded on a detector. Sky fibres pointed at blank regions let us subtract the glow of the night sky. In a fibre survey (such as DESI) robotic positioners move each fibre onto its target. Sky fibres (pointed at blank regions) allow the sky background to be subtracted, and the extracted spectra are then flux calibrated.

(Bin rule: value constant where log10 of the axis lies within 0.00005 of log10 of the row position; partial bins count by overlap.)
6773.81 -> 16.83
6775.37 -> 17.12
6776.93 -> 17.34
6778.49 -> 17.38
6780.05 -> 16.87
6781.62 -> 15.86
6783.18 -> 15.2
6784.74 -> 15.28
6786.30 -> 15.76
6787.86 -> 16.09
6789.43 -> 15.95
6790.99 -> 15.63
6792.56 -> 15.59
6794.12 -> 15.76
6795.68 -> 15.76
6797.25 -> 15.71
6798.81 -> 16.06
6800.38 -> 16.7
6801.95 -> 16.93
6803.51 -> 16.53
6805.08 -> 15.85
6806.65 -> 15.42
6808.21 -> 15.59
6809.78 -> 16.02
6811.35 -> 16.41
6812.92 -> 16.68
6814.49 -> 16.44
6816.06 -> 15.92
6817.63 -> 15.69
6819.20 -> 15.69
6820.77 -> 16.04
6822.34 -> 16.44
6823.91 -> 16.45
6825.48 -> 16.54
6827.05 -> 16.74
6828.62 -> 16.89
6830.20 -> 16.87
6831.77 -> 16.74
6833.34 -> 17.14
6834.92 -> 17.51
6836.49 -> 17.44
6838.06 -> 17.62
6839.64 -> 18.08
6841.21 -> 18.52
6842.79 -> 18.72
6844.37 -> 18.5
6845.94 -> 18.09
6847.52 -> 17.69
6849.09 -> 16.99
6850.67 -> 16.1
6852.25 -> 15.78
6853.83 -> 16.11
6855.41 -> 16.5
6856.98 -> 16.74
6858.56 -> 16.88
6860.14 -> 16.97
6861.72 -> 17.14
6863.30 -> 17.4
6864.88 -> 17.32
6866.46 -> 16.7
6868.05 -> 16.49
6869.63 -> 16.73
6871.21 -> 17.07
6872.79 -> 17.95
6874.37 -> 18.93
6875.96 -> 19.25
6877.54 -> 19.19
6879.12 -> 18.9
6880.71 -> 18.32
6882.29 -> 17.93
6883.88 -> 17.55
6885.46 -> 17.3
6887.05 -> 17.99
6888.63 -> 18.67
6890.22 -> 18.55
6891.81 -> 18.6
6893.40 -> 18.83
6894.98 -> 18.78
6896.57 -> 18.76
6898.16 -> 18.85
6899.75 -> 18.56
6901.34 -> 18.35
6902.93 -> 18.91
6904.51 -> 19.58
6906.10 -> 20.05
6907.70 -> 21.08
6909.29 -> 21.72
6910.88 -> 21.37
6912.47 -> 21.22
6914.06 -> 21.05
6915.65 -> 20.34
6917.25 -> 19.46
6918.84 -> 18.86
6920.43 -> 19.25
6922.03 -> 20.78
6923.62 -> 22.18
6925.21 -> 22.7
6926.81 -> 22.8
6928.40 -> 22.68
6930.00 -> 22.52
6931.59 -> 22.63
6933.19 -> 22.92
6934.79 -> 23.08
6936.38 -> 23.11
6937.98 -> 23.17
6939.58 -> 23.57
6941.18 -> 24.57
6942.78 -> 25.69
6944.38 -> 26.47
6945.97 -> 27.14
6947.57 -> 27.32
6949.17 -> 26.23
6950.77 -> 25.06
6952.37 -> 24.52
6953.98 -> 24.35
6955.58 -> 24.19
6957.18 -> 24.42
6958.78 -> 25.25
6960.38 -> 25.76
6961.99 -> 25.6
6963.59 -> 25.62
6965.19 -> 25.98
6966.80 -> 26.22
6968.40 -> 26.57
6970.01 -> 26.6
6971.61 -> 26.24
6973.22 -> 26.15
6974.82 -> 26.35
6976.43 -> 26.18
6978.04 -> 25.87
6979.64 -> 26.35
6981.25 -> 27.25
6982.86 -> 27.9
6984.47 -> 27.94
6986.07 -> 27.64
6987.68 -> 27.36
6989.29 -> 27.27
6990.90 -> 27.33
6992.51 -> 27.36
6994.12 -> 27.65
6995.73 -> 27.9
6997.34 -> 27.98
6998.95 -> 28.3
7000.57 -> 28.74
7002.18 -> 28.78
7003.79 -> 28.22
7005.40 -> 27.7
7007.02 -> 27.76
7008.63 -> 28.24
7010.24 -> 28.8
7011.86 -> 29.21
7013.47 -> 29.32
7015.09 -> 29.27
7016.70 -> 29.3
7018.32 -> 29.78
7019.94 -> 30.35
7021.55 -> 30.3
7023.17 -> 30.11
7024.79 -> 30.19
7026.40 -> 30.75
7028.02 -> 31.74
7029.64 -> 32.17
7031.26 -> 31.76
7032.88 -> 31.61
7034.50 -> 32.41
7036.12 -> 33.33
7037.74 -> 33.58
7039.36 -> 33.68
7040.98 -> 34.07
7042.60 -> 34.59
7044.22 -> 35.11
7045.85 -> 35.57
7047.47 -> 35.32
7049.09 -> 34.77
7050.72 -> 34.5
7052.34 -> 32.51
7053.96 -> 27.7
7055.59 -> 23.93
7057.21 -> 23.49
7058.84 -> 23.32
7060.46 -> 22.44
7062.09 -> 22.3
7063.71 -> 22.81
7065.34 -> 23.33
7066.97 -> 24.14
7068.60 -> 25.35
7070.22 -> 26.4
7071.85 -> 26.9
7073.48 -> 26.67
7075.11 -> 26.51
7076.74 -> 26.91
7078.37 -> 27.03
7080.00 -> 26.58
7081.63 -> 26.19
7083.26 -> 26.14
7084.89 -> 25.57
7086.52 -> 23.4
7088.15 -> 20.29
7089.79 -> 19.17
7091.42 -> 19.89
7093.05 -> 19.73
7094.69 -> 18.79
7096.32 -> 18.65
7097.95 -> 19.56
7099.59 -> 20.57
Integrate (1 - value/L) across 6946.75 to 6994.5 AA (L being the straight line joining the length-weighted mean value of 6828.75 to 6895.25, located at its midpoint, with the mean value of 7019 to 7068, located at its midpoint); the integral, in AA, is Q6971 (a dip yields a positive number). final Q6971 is -2.3 AA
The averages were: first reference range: 17.6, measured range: 26.3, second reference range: 30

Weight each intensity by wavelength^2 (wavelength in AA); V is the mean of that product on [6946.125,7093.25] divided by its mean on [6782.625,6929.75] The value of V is 1.63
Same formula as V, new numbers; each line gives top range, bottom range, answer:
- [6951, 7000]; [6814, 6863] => 1.63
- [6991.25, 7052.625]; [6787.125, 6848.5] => 1.97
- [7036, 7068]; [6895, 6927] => 1.51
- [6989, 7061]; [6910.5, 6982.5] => 1.27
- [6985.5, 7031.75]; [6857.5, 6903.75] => 1.67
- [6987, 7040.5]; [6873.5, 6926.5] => 1.57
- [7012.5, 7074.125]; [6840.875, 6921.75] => 1.69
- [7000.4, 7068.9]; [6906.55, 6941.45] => 1.40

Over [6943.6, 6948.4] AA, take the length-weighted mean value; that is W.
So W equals 27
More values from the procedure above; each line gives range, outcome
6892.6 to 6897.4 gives 18.8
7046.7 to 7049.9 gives 35.1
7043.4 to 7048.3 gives 35.3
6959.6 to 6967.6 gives 25.8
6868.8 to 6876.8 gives 18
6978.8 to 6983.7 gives 27.2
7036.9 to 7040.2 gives 33.7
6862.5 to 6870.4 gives 16.9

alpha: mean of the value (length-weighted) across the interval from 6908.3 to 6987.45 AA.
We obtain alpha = 24.3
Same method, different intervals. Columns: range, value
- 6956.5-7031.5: 27.9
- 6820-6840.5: 17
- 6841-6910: 18.1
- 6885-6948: 21.2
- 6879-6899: 18.4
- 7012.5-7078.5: 29.4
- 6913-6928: 20.9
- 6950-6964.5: 25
